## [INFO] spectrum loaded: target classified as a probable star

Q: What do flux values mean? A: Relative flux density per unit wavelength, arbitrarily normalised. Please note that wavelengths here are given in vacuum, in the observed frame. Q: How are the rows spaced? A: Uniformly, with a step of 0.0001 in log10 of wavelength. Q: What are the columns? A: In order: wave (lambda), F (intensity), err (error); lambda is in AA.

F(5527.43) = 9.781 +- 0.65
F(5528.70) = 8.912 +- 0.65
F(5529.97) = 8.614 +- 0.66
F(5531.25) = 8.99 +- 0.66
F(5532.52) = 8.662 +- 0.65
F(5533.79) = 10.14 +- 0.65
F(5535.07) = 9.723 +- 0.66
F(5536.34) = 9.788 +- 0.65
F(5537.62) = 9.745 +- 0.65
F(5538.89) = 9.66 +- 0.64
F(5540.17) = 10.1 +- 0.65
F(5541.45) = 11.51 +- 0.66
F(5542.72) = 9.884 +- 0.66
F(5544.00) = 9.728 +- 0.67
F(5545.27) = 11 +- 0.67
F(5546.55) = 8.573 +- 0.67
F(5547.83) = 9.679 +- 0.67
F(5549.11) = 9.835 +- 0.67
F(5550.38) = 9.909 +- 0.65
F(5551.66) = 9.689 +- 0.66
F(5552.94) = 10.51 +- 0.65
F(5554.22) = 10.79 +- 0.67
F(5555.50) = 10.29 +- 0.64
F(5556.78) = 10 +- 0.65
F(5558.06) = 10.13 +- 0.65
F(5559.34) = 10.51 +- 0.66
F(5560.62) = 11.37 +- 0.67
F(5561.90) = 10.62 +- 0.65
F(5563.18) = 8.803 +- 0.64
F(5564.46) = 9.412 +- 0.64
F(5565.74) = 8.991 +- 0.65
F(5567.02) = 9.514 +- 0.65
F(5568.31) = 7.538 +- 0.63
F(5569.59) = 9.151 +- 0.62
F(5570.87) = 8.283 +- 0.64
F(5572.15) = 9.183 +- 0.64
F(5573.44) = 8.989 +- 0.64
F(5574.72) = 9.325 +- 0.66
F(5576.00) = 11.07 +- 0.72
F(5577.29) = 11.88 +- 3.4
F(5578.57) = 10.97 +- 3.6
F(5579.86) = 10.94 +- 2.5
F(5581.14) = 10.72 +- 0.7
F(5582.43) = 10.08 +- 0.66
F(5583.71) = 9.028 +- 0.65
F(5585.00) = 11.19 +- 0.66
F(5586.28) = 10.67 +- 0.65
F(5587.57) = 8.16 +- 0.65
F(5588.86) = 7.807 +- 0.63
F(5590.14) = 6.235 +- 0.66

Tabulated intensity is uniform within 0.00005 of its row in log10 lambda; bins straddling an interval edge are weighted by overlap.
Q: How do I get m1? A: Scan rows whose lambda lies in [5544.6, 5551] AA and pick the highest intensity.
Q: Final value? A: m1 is 11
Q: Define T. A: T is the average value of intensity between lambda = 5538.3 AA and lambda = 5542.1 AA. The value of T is 10.4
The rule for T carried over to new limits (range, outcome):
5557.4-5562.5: 10.7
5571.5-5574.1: 9.08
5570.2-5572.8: 8.73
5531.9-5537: 9.58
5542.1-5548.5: 9.77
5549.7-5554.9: 10.2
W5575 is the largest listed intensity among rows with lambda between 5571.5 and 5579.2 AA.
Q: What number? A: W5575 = 11.88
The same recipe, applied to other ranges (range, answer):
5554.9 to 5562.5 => 11.37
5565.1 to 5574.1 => 9.514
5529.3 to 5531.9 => 8.99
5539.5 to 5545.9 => 11.51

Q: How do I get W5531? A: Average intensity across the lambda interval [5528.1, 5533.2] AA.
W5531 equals 8.81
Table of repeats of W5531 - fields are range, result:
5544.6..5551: 9.81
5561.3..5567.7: 9.45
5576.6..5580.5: 11.2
